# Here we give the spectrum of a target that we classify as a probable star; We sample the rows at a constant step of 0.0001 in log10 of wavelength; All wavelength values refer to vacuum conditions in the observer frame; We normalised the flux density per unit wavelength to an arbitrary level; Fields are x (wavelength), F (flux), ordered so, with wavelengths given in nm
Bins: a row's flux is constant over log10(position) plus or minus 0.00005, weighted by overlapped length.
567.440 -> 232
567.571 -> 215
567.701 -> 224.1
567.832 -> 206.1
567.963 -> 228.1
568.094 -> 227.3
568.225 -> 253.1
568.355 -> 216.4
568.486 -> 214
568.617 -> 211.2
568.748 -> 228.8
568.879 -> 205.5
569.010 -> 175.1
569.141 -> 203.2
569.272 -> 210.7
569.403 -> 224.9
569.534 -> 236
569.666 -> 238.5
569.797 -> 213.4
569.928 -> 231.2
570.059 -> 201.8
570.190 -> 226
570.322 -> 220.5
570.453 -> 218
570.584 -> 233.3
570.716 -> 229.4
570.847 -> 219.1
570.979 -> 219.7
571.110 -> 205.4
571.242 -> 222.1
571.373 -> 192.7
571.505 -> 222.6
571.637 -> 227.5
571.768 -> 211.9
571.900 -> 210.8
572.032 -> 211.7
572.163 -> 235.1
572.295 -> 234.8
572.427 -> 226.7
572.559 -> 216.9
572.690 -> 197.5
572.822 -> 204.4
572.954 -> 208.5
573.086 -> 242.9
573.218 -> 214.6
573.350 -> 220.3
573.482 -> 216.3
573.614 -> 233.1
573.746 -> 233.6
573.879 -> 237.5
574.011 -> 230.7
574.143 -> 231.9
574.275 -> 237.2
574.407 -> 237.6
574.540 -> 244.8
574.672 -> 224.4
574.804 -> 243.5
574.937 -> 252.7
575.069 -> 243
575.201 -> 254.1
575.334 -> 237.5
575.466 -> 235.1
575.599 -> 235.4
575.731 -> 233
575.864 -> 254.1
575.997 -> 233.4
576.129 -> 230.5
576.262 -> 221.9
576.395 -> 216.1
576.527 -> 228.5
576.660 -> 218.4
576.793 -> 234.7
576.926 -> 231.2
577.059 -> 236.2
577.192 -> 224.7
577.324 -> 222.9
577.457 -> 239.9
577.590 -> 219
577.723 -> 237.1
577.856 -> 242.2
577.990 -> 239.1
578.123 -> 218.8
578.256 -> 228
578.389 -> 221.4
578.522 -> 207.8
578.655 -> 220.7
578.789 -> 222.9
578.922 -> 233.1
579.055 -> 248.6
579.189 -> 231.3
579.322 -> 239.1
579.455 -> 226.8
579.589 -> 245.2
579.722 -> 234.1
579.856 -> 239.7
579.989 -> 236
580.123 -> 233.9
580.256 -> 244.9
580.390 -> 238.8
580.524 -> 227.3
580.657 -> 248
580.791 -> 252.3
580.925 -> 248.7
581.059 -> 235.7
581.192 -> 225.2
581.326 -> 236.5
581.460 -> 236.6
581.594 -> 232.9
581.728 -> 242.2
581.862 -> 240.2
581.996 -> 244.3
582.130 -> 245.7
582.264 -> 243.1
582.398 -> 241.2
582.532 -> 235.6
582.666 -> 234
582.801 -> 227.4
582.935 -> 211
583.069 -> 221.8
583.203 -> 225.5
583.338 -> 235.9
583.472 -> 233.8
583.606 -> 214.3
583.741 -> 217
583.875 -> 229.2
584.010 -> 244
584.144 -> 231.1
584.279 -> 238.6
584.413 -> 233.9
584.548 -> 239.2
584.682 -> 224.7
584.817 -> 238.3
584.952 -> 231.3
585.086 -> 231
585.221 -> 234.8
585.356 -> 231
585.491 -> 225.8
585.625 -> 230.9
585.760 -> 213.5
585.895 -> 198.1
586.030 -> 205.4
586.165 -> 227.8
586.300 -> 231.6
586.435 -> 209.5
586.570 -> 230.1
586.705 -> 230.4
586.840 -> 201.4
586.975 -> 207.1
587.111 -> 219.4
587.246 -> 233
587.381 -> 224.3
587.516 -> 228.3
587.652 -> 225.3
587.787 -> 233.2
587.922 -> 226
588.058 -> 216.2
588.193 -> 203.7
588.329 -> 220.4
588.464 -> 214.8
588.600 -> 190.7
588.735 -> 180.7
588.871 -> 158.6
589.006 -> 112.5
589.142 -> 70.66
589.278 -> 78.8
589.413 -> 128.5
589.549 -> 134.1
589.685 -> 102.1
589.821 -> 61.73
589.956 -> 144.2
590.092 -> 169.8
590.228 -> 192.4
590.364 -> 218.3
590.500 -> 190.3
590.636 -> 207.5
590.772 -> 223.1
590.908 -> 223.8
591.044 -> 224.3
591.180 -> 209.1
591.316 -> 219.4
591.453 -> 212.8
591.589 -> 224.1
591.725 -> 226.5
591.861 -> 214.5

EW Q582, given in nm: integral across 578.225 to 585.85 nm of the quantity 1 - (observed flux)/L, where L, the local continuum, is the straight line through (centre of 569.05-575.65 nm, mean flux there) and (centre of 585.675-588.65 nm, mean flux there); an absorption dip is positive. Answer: -0.44 nm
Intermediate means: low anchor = 225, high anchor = 218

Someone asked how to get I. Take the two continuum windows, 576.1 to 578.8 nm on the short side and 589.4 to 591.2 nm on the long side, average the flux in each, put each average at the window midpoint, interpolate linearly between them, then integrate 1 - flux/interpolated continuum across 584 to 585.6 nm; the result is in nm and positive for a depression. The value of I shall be -0.30 nm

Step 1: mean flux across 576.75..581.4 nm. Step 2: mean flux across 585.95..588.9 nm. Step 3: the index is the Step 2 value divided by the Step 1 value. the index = 0.9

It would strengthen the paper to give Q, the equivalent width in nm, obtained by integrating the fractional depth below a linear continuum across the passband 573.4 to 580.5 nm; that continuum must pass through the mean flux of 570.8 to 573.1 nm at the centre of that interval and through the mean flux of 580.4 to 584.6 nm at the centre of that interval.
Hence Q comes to -0.26 nm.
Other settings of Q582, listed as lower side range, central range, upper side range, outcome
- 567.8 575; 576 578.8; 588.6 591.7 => -0.30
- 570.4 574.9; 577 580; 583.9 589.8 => -0.22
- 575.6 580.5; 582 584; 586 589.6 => -0.17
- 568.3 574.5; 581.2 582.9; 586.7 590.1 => -0.39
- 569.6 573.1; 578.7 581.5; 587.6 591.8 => -0.50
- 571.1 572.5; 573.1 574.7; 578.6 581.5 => -0.05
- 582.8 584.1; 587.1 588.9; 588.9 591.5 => -0.28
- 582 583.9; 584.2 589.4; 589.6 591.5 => -0.01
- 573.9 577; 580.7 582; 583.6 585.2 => -0.04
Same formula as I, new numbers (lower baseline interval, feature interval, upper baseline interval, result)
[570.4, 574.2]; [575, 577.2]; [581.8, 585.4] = -0.09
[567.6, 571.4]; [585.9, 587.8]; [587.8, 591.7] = -0.38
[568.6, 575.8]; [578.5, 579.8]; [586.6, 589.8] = -0.16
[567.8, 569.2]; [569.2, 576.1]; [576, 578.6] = -0.16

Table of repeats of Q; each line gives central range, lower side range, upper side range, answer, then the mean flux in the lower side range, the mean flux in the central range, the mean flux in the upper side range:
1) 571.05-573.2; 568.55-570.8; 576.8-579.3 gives 0.04 nm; 218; 217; 229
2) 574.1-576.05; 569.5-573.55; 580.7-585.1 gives -0.14 nm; 220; 240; 234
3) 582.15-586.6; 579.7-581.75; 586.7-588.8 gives -0.03 nm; 238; 228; 216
